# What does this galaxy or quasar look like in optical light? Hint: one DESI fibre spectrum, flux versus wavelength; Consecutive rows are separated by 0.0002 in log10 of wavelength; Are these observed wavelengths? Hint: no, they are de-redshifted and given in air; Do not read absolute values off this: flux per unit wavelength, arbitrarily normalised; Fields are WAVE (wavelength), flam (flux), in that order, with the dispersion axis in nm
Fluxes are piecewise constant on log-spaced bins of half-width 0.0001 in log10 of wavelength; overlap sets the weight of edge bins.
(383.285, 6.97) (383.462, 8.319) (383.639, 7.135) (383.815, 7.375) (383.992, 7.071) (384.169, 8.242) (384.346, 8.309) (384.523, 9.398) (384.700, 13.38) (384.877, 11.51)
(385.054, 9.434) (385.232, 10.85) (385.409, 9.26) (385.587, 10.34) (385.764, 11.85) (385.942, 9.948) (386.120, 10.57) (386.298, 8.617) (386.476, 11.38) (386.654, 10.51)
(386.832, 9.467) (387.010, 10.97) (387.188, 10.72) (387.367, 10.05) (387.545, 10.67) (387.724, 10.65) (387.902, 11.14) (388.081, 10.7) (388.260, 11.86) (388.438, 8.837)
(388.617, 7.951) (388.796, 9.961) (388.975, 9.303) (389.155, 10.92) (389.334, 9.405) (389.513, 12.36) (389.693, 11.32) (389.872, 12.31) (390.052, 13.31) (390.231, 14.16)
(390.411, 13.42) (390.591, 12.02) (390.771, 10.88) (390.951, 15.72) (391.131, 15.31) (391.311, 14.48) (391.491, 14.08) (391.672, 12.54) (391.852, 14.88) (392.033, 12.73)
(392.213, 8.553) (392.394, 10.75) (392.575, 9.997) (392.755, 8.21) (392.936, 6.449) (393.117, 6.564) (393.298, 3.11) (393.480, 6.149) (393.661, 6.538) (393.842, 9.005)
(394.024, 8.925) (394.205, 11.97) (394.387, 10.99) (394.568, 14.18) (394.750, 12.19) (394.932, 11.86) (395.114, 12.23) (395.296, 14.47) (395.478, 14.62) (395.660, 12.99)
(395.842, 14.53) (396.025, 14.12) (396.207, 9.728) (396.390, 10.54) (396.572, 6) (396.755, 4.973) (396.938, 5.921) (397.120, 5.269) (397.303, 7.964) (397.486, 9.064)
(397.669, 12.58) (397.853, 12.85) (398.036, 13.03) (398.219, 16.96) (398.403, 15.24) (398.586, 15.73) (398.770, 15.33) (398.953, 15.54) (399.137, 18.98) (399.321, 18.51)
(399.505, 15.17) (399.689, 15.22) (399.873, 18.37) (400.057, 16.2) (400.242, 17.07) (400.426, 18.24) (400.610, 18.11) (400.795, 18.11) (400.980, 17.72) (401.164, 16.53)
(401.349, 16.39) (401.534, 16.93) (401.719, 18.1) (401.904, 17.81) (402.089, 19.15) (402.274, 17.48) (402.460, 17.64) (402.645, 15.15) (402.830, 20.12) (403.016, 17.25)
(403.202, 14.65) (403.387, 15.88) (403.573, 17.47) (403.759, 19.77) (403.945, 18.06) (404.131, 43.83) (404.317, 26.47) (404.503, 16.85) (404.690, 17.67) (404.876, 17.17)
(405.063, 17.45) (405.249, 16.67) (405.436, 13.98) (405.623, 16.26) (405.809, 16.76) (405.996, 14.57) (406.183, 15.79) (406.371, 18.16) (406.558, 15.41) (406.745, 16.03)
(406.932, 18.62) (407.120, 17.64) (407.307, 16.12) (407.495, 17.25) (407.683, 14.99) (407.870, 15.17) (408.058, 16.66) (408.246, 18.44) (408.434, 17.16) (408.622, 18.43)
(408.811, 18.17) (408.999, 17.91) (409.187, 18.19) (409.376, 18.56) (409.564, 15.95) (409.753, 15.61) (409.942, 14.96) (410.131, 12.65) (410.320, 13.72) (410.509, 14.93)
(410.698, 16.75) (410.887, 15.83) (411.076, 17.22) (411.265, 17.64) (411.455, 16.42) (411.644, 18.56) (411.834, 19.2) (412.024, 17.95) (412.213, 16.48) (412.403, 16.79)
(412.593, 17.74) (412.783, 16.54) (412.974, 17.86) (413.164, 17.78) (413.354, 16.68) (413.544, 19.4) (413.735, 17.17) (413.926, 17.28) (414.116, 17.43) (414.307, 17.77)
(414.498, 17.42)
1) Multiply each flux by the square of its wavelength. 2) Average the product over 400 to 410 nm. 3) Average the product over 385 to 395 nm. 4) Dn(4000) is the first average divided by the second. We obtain 1.78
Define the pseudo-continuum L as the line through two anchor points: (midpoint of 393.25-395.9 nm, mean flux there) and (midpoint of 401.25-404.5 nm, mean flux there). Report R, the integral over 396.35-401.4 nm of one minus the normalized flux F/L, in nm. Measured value 0.530 nm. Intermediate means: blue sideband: 11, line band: 14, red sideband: 19.5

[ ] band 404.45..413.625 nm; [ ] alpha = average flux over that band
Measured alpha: 16.8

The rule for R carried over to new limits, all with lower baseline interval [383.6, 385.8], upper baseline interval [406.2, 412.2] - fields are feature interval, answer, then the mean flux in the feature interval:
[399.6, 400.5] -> -0.19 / 17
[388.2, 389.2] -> 0.10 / 9.7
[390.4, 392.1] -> -0.32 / 13.6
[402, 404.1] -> -0.47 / 18.3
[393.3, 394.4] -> 0.35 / 8.31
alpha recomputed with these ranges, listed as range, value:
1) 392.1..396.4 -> 10.4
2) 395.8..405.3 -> 16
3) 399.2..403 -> 17.4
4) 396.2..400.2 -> 12.8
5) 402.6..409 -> 18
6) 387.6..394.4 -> 10.7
